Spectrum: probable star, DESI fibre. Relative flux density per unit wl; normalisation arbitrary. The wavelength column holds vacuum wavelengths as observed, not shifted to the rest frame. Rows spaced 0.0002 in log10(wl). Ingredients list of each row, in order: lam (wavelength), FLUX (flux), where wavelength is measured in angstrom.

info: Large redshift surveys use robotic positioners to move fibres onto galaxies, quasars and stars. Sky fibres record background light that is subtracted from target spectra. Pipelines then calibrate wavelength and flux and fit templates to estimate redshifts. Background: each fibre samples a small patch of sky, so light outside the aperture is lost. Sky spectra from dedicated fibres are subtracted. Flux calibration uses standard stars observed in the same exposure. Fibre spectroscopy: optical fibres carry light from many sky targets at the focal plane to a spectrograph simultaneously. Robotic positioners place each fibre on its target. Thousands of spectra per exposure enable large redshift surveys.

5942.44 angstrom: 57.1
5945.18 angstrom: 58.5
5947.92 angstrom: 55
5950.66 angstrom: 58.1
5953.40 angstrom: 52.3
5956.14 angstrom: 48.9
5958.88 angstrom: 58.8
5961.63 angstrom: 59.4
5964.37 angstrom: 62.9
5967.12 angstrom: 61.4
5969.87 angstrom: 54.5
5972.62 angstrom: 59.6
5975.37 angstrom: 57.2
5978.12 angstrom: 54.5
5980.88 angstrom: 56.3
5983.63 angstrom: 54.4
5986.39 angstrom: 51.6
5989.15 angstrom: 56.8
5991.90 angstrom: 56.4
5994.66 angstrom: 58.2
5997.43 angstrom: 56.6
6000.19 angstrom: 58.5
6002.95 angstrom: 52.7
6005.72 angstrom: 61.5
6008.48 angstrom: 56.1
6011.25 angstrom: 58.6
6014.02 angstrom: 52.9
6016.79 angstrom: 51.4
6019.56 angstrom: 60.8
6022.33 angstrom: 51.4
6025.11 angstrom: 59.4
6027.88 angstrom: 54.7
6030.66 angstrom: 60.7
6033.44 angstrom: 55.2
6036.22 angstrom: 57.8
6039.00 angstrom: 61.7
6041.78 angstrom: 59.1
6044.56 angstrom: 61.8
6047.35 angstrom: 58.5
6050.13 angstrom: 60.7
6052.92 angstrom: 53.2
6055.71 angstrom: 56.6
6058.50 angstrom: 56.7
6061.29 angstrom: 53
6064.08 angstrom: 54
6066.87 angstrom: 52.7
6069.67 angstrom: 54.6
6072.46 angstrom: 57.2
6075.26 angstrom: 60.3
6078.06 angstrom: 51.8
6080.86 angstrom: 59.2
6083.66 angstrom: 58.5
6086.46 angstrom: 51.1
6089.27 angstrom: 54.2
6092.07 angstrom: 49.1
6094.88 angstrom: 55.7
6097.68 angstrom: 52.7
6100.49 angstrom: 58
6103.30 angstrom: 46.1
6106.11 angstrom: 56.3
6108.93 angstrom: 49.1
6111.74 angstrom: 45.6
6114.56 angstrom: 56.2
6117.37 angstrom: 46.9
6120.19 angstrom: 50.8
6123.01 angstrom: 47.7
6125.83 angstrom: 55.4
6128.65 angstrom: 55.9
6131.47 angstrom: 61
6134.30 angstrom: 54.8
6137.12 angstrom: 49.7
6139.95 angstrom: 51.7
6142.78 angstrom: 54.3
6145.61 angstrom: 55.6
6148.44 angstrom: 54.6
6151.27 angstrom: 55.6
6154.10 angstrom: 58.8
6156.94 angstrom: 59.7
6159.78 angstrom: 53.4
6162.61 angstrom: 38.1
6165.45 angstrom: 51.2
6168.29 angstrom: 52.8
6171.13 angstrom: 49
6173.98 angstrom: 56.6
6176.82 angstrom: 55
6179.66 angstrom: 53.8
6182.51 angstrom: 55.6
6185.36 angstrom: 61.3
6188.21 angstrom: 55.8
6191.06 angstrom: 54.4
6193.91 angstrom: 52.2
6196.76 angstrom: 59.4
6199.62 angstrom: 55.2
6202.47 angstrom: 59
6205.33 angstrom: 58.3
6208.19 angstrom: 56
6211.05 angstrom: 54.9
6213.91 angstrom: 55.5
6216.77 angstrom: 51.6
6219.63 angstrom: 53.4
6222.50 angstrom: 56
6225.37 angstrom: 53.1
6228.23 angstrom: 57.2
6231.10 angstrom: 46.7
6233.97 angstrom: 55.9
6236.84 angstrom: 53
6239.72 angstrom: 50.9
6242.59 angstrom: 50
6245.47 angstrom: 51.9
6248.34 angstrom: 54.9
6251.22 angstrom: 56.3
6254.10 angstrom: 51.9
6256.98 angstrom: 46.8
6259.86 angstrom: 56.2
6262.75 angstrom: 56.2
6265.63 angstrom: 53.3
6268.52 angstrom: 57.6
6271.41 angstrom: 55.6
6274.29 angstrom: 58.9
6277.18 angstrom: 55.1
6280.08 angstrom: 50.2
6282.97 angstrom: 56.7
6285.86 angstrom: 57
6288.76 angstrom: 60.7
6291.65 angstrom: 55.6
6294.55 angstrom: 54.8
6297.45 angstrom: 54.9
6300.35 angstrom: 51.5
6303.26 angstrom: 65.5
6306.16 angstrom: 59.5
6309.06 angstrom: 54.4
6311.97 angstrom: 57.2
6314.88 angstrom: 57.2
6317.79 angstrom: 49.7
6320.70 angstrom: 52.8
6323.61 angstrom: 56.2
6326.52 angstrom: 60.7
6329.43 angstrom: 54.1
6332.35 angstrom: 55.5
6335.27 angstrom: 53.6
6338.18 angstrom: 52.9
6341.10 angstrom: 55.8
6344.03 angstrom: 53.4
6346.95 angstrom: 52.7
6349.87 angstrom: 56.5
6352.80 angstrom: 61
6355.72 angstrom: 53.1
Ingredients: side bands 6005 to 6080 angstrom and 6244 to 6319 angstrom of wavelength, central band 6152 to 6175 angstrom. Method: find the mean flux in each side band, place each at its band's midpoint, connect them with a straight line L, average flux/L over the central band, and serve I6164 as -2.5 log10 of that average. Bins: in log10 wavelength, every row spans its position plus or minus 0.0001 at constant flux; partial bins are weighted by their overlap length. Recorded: 0.07 mag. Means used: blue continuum 56.7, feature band 52.5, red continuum 55.4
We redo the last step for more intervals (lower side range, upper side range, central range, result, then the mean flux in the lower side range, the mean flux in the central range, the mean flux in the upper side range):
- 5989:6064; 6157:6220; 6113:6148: 0.04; 57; 53.3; 54.3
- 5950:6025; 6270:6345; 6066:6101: 0.02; 56.4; 55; 55.8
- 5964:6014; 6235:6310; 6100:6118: 0.10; 56.9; 51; 55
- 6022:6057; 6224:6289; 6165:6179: 0.05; 57.9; 53.1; 54.1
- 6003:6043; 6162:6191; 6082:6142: 0.04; 57.1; 52.7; 53.4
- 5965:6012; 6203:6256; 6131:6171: 0.03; 56.8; 53.3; 53.8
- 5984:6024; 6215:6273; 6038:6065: -0.04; 55.9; 57.5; 53.5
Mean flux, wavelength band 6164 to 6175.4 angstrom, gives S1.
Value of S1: 52.3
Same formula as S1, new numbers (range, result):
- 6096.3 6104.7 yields 52.3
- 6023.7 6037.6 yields 57.5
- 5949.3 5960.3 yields 54.5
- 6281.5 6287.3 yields 56.9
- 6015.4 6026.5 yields 55.8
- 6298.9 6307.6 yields 58.8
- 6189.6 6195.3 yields 53.3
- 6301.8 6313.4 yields 59.1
